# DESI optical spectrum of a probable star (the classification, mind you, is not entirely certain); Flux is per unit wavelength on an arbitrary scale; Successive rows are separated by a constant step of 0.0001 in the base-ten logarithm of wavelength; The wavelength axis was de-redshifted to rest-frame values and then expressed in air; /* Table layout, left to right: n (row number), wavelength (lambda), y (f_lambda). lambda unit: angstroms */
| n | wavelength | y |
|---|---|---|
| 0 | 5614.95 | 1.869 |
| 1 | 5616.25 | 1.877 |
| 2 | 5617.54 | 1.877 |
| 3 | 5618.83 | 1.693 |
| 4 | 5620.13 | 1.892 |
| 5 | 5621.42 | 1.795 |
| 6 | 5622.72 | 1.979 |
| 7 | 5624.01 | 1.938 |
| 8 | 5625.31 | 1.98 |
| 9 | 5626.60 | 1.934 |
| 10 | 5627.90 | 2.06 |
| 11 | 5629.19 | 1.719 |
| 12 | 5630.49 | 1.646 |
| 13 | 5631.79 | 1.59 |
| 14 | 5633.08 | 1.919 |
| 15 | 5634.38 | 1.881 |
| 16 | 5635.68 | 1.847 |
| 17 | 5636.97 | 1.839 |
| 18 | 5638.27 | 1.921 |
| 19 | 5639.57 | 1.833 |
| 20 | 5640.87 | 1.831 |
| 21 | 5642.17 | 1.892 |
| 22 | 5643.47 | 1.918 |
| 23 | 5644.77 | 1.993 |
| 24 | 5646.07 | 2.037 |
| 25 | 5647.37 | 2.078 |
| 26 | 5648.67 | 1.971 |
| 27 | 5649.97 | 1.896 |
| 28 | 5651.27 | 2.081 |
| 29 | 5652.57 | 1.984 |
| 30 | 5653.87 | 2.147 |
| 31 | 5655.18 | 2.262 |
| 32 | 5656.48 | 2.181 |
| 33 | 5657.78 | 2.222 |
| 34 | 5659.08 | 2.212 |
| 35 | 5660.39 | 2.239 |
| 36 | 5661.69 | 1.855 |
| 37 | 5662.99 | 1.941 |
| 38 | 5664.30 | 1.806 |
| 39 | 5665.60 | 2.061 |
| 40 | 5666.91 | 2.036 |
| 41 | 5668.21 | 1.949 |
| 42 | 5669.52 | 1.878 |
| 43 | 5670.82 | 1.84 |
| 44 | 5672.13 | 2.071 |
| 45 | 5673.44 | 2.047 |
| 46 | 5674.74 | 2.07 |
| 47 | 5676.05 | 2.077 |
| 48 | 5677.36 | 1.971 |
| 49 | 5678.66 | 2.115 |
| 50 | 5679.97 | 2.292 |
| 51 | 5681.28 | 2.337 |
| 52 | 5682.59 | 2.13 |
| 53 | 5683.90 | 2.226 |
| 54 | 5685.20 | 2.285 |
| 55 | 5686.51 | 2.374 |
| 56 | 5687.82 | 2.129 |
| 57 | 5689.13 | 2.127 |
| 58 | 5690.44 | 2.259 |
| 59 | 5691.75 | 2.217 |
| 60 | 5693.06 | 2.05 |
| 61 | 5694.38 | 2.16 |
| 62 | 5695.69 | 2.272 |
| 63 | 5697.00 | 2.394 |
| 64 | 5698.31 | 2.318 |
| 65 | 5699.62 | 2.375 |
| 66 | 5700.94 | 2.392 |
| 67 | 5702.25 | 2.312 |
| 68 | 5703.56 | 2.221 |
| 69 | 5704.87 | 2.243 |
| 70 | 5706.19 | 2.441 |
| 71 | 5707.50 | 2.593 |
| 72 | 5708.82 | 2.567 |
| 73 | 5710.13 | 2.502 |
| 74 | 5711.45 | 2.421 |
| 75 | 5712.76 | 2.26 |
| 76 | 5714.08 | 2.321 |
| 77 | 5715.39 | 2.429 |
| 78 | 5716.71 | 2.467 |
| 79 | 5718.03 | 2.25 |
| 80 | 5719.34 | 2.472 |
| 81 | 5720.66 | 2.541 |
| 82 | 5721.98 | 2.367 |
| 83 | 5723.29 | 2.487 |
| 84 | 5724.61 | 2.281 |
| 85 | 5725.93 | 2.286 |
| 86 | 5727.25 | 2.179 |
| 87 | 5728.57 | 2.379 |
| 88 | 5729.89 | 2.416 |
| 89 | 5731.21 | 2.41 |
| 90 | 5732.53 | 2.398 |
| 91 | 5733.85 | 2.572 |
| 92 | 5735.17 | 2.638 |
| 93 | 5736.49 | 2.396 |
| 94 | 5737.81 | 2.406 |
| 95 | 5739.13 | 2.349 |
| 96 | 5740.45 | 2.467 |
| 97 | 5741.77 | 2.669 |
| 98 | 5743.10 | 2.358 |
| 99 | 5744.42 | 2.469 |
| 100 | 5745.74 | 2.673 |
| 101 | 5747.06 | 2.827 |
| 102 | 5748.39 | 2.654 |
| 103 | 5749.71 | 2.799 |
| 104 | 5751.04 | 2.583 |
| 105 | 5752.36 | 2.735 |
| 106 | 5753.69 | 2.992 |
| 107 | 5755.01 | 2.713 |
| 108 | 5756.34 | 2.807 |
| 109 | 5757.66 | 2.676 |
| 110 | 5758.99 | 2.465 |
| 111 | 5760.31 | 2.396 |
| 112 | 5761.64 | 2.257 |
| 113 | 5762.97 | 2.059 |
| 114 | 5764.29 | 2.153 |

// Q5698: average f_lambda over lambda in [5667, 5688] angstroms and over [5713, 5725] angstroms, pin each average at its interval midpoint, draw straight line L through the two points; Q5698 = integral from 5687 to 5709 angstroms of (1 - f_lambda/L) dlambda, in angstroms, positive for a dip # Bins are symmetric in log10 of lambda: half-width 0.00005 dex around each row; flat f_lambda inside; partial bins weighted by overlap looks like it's -0.4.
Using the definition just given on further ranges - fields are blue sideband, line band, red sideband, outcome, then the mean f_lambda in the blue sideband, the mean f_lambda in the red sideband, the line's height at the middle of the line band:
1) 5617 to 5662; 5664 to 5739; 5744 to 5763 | 1.4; 1.95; 2.63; 2.32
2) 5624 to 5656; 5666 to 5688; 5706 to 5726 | 0.6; 1.93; 2.42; 2.17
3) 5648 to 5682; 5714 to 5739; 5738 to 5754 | 0.8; 2.06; 2.62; 2.48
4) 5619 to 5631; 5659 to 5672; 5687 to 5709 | 0.8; 1.88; 2.29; 2.11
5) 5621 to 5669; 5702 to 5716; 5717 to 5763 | -0.4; 1.96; 2.5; 2.33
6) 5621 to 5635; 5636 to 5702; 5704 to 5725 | 0.9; 1.86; 2.41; 2.12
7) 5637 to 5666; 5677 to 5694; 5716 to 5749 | 0.0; 2.01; 2.46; 2.2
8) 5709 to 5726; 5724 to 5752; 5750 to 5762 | 0.4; 2.4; 2.64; 2.53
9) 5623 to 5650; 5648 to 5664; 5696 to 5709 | -0.3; 1.89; 2.38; 2.04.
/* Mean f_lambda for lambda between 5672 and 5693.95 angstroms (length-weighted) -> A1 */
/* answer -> 2.17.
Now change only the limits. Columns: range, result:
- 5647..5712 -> 2.17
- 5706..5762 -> 2.5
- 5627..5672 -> 1.96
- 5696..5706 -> 2.33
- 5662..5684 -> 2.04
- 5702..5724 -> 2.41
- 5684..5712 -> 2.31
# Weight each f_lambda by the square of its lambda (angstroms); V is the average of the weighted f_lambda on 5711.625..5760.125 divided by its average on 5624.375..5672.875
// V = 1.32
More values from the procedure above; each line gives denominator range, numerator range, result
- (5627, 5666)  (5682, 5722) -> 1.21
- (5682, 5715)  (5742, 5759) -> 1.18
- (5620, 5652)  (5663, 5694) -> 1.12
